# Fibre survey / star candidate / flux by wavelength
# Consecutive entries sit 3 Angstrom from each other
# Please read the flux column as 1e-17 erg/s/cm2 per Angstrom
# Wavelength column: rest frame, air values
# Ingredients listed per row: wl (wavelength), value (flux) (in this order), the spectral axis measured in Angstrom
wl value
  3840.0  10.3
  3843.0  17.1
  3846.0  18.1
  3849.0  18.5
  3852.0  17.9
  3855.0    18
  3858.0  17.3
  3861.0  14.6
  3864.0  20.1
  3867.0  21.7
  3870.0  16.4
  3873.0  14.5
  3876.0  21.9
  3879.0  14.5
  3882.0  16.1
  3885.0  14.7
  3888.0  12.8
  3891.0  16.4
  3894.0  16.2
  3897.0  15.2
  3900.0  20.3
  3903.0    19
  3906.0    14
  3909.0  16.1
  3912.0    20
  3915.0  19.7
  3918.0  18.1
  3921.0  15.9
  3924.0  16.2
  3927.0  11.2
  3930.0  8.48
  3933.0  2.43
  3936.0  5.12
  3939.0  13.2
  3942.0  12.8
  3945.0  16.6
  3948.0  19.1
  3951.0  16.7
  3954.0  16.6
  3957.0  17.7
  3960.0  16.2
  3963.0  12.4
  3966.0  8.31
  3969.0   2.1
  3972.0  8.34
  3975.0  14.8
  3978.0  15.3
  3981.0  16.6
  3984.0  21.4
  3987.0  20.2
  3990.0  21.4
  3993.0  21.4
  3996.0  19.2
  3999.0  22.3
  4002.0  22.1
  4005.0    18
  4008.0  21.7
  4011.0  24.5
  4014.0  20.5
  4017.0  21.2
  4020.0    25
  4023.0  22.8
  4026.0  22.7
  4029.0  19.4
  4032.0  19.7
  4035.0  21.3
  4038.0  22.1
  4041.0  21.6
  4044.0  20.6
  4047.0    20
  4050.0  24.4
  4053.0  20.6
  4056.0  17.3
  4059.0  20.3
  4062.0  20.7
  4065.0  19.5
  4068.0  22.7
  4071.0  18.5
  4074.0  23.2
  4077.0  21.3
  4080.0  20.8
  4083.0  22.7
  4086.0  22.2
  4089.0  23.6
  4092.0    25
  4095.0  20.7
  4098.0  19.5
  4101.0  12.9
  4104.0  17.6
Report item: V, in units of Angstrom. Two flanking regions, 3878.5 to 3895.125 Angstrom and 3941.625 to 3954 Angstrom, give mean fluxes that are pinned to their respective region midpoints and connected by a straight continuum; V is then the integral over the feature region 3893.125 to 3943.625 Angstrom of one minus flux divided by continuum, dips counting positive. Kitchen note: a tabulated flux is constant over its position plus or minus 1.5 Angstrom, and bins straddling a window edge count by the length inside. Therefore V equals 4.8 Angstrom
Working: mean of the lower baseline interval 15.1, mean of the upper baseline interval 16.7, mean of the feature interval 14.3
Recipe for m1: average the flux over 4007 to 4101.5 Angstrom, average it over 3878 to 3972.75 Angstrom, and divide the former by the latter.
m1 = 1.5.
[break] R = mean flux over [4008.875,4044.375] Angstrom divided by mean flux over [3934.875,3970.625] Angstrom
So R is 1.7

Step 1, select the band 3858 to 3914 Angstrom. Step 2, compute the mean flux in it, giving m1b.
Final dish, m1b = 17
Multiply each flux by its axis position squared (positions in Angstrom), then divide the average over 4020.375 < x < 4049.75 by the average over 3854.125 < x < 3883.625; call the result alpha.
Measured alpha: 1.3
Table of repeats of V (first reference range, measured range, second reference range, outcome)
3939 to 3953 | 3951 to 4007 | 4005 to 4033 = 6.94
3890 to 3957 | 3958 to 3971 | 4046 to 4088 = 5.20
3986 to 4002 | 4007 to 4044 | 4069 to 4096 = -0.76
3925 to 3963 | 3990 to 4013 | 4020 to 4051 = -3.63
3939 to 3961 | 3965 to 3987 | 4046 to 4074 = 5.55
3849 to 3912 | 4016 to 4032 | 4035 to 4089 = -1.36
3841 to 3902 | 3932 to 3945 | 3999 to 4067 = 6.40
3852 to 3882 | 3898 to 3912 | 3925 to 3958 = -2.27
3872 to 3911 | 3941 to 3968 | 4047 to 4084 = 4.54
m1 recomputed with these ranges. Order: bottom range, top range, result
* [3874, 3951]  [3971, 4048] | 1.34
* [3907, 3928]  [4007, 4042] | 1.30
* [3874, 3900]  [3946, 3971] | 0.84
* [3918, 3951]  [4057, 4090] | 1.69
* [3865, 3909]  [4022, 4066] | 1.25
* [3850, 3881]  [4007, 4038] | 1.24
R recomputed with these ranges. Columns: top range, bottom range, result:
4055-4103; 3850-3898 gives 1.23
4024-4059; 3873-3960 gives 1.37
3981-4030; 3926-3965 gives 1.65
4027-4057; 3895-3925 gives 1.19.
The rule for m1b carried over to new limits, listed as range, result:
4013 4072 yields 21.1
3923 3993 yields 13.8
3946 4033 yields 18.2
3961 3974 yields 8.38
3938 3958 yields 16.1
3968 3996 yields 16.2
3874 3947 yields 14.9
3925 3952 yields 11.7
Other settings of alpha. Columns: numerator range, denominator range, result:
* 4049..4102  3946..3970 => 1.59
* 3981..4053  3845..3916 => 1.33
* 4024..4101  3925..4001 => 1.53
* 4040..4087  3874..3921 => 1.35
